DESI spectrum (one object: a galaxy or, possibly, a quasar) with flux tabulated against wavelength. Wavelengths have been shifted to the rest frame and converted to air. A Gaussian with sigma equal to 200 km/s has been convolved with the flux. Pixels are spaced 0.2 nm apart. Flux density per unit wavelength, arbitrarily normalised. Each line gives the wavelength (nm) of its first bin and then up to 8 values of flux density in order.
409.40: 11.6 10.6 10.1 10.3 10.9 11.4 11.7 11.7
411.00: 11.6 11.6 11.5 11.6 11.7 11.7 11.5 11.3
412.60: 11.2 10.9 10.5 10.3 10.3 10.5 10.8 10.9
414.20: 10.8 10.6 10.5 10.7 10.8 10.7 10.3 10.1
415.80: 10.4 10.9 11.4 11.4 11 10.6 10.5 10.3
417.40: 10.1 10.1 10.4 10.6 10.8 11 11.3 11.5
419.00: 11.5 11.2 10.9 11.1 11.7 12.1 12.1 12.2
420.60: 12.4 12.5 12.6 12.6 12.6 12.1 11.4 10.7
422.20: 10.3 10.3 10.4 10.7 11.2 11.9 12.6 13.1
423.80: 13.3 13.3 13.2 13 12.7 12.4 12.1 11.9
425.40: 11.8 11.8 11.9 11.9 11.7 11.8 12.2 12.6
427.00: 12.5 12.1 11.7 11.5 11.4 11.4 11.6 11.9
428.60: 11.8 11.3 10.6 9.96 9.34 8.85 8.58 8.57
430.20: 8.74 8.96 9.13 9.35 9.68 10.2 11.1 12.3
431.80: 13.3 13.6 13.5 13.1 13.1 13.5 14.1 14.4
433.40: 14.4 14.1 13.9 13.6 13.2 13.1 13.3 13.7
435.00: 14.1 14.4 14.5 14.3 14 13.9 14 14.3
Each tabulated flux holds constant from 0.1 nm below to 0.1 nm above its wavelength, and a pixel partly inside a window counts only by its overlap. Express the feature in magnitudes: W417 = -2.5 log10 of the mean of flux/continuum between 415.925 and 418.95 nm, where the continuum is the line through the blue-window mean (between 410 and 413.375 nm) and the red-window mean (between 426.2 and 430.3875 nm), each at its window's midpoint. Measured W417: 0.03 mag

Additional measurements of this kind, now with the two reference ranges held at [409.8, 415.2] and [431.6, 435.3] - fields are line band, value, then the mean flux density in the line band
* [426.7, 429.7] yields 0.16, 11.2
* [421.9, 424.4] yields 0.05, 11.8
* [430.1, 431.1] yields 0.40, 9.17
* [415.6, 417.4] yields 0.08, 10.7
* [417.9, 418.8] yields 0.07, 11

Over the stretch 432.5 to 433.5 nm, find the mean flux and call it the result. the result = 13.9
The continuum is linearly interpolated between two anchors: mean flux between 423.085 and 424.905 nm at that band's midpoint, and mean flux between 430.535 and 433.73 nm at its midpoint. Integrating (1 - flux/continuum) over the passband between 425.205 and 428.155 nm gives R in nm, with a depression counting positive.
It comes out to 0.19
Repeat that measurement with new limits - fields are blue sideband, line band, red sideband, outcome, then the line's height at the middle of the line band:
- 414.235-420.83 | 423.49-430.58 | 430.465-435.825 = 0.416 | 12.2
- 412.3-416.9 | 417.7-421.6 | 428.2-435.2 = -0.203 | 11.1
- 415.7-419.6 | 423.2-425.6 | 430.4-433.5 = -0.234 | 11.5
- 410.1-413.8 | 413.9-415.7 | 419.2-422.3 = 0.126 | 11.4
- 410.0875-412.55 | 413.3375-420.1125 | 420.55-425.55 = 0.535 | 11.8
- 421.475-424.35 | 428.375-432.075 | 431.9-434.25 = 0.800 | 13.2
